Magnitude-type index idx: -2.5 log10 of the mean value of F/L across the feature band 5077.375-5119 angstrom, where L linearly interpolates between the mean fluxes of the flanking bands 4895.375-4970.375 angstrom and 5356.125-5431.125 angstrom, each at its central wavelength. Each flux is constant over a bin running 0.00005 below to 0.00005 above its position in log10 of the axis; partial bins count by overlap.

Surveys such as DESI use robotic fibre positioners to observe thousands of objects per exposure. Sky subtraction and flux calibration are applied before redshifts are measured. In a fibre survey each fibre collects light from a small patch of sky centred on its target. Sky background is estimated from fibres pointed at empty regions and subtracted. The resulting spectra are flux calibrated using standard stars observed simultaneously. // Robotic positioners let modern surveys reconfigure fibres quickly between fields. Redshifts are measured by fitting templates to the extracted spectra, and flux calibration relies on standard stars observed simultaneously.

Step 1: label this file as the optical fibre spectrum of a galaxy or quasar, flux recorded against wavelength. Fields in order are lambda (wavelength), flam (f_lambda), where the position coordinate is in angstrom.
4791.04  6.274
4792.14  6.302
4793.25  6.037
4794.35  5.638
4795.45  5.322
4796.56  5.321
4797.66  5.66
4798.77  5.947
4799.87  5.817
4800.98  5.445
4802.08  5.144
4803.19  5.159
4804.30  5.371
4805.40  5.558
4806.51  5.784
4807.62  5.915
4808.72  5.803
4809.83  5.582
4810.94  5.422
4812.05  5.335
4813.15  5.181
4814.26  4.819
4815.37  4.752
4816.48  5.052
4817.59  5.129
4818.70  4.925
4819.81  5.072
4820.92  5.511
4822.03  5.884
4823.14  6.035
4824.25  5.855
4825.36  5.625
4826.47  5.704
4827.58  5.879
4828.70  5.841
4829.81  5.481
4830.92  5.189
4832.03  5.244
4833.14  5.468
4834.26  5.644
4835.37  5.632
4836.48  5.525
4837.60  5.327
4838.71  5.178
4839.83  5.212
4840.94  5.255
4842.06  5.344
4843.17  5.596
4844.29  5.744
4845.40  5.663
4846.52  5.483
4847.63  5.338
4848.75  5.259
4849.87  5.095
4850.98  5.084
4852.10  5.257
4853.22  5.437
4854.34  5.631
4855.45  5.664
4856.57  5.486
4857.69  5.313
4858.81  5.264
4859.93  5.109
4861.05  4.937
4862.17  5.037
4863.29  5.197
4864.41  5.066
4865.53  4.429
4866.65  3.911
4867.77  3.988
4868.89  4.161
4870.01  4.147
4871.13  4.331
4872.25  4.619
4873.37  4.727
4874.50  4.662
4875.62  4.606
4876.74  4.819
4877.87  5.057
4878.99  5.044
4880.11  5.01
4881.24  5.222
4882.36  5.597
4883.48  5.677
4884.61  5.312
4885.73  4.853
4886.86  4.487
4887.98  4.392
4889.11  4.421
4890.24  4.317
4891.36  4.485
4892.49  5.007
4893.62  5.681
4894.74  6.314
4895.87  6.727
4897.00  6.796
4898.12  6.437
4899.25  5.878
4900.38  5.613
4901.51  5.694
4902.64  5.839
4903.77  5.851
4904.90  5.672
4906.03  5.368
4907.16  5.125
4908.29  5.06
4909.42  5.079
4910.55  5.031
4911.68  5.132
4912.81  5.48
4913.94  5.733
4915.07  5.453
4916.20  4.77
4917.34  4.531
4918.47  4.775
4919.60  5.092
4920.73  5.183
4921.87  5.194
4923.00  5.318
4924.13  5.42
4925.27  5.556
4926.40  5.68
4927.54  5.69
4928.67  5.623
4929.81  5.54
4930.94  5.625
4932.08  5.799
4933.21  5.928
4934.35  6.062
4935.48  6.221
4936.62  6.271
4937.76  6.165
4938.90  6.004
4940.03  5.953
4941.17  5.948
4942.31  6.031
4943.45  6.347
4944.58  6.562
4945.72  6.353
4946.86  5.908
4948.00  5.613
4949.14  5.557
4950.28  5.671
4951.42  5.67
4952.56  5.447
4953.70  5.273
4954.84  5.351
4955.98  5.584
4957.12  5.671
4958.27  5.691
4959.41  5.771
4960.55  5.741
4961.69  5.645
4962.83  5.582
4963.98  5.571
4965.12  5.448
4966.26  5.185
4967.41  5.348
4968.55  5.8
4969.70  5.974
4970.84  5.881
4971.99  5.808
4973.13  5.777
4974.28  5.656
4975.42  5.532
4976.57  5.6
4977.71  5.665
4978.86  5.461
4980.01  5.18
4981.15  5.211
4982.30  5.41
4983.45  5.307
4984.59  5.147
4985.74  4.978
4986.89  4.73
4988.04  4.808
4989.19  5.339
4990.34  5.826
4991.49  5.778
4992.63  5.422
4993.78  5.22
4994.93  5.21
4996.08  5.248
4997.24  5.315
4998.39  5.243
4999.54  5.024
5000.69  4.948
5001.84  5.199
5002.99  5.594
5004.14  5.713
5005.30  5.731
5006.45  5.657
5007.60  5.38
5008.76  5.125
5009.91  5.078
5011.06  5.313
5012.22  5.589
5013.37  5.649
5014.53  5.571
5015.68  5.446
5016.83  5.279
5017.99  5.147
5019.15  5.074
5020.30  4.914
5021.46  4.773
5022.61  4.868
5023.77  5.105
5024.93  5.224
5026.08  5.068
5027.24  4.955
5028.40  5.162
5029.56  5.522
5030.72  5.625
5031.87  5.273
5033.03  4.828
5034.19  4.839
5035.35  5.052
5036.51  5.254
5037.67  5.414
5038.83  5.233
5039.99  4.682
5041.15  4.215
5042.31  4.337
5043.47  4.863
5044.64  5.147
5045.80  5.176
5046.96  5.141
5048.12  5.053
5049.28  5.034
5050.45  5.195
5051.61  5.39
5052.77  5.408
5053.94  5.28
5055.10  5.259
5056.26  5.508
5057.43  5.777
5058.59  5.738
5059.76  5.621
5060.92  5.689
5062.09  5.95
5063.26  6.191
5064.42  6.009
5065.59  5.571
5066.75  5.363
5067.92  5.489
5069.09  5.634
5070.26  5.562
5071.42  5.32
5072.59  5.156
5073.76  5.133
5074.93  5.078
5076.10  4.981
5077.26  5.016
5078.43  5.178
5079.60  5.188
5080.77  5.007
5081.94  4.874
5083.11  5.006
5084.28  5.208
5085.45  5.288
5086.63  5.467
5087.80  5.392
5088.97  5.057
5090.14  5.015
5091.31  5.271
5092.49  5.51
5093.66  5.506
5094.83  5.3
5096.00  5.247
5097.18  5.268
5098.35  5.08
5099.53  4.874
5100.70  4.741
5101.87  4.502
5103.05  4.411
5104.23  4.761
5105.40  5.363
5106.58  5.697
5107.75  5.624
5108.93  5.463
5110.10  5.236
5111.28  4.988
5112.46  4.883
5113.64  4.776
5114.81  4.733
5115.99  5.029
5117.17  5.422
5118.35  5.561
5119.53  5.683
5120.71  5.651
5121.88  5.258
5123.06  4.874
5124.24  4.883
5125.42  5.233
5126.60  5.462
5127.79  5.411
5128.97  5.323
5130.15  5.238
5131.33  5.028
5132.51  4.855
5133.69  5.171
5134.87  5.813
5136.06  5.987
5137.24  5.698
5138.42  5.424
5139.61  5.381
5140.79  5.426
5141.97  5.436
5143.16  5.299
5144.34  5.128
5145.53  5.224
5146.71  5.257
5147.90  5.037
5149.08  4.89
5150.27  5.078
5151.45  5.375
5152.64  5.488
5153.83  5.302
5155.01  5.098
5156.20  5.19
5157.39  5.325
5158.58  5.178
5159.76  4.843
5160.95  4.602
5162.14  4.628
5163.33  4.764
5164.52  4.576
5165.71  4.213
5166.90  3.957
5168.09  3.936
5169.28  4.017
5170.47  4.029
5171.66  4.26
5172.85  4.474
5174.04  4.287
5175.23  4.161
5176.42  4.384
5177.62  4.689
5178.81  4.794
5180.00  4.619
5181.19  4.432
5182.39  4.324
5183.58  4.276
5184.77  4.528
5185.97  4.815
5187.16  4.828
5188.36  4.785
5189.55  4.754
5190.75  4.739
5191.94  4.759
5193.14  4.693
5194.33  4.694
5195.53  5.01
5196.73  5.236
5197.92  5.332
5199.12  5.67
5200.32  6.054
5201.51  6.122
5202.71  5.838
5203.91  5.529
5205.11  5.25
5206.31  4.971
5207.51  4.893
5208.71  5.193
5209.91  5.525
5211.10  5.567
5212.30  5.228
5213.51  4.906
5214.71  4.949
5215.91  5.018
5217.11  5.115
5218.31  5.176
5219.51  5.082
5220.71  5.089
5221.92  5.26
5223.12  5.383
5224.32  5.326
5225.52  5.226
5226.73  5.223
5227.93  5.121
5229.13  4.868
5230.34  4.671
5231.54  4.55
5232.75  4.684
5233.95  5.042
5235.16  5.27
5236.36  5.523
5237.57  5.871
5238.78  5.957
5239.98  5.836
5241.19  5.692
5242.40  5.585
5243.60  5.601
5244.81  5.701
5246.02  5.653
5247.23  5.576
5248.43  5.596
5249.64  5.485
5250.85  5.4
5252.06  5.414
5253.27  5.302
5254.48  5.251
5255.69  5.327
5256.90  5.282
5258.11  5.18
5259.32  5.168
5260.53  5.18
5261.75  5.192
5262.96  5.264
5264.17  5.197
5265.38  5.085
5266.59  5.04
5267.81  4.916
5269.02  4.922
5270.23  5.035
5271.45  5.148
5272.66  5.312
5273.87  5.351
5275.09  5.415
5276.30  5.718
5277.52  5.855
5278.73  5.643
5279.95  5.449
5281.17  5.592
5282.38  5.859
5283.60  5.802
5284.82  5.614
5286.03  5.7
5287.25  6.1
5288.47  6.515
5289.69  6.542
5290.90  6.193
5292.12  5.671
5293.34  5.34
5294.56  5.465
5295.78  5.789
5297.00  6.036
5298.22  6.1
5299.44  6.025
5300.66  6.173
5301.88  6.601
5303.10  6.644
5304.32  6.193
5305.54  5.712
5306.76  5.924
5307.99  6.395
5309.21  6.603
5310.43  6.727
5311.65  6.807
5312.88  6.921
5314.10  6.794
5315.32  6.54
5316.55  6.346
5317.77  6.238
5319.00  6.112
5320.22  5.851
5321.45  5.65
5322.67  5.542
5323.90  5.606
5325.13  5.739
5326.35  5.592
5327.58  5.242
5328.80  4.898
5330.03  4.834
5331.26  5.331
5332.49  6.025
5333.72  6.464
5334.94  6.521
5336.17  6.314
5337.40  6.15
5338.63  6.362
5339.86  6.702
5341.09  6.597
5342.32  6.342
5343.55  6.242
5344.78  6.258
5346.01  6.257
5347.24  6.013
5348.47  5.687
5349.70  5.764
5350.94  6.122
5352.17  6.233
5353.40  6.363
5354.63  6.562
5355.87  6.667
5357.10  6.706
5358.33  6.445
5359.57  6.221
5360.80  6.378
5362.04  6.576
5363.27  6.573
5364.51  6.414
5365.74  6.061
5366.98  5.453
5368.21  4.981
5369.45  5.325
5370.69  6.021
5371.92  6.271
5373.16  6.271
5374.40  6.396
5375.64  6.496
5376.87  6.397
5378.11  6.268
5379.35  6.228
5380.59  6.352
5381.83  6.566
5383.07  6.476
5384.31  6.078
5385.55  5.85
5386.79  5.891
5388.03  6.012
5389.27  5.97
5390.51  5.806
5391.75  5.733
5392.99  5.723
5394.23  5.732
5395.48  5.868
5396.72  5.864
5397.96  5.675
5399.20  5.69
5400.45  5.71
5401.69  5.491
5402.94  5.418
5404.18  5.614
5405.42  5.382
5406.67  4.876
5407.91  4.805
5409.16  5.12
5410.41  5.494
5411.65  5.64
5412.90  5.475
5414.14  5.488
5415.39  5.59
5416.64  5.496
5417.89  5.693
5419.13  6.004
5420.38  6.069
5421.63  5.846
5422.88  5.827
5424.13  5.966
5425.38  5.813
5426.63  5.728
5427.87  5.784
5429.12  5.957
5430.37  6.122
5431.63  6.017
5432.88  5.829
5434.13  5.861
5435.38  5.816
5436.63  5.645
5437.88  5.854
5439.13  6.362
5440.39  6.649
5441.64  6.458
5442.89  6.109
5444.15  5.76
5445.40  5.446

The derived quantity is 0.120 mag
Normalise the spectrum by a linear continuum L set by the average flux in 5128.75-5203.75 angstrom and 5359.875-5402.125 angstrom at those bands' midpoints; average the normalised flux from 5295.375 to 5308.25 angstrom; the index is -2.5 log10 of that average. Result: -0.095 mag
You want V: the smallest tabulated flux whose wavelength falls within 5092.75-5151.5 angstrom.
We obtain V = 4.411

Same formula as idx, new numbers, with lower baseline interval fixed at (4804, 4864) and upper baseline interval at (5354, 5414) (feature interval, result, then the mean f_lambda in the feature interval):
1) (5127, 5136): 0.08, 5.31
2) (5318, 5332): 0.07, 5.51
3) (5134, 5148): 0.05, 5.43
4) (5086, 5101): 0.09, 5.22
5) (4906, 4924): 0.07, 5.15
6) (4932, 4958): -0.07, 5.89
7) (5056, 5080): 0.03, 5.48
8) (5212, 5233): 0.15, 5.05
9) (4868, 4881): 0.17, 4.65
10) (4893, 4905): -0.11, 6.05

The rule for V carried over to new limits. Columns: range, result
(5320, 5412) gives 4.805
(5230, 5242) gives 4.55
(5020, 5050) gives 4.215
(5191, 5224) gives 4.693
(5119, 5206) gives 3.936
